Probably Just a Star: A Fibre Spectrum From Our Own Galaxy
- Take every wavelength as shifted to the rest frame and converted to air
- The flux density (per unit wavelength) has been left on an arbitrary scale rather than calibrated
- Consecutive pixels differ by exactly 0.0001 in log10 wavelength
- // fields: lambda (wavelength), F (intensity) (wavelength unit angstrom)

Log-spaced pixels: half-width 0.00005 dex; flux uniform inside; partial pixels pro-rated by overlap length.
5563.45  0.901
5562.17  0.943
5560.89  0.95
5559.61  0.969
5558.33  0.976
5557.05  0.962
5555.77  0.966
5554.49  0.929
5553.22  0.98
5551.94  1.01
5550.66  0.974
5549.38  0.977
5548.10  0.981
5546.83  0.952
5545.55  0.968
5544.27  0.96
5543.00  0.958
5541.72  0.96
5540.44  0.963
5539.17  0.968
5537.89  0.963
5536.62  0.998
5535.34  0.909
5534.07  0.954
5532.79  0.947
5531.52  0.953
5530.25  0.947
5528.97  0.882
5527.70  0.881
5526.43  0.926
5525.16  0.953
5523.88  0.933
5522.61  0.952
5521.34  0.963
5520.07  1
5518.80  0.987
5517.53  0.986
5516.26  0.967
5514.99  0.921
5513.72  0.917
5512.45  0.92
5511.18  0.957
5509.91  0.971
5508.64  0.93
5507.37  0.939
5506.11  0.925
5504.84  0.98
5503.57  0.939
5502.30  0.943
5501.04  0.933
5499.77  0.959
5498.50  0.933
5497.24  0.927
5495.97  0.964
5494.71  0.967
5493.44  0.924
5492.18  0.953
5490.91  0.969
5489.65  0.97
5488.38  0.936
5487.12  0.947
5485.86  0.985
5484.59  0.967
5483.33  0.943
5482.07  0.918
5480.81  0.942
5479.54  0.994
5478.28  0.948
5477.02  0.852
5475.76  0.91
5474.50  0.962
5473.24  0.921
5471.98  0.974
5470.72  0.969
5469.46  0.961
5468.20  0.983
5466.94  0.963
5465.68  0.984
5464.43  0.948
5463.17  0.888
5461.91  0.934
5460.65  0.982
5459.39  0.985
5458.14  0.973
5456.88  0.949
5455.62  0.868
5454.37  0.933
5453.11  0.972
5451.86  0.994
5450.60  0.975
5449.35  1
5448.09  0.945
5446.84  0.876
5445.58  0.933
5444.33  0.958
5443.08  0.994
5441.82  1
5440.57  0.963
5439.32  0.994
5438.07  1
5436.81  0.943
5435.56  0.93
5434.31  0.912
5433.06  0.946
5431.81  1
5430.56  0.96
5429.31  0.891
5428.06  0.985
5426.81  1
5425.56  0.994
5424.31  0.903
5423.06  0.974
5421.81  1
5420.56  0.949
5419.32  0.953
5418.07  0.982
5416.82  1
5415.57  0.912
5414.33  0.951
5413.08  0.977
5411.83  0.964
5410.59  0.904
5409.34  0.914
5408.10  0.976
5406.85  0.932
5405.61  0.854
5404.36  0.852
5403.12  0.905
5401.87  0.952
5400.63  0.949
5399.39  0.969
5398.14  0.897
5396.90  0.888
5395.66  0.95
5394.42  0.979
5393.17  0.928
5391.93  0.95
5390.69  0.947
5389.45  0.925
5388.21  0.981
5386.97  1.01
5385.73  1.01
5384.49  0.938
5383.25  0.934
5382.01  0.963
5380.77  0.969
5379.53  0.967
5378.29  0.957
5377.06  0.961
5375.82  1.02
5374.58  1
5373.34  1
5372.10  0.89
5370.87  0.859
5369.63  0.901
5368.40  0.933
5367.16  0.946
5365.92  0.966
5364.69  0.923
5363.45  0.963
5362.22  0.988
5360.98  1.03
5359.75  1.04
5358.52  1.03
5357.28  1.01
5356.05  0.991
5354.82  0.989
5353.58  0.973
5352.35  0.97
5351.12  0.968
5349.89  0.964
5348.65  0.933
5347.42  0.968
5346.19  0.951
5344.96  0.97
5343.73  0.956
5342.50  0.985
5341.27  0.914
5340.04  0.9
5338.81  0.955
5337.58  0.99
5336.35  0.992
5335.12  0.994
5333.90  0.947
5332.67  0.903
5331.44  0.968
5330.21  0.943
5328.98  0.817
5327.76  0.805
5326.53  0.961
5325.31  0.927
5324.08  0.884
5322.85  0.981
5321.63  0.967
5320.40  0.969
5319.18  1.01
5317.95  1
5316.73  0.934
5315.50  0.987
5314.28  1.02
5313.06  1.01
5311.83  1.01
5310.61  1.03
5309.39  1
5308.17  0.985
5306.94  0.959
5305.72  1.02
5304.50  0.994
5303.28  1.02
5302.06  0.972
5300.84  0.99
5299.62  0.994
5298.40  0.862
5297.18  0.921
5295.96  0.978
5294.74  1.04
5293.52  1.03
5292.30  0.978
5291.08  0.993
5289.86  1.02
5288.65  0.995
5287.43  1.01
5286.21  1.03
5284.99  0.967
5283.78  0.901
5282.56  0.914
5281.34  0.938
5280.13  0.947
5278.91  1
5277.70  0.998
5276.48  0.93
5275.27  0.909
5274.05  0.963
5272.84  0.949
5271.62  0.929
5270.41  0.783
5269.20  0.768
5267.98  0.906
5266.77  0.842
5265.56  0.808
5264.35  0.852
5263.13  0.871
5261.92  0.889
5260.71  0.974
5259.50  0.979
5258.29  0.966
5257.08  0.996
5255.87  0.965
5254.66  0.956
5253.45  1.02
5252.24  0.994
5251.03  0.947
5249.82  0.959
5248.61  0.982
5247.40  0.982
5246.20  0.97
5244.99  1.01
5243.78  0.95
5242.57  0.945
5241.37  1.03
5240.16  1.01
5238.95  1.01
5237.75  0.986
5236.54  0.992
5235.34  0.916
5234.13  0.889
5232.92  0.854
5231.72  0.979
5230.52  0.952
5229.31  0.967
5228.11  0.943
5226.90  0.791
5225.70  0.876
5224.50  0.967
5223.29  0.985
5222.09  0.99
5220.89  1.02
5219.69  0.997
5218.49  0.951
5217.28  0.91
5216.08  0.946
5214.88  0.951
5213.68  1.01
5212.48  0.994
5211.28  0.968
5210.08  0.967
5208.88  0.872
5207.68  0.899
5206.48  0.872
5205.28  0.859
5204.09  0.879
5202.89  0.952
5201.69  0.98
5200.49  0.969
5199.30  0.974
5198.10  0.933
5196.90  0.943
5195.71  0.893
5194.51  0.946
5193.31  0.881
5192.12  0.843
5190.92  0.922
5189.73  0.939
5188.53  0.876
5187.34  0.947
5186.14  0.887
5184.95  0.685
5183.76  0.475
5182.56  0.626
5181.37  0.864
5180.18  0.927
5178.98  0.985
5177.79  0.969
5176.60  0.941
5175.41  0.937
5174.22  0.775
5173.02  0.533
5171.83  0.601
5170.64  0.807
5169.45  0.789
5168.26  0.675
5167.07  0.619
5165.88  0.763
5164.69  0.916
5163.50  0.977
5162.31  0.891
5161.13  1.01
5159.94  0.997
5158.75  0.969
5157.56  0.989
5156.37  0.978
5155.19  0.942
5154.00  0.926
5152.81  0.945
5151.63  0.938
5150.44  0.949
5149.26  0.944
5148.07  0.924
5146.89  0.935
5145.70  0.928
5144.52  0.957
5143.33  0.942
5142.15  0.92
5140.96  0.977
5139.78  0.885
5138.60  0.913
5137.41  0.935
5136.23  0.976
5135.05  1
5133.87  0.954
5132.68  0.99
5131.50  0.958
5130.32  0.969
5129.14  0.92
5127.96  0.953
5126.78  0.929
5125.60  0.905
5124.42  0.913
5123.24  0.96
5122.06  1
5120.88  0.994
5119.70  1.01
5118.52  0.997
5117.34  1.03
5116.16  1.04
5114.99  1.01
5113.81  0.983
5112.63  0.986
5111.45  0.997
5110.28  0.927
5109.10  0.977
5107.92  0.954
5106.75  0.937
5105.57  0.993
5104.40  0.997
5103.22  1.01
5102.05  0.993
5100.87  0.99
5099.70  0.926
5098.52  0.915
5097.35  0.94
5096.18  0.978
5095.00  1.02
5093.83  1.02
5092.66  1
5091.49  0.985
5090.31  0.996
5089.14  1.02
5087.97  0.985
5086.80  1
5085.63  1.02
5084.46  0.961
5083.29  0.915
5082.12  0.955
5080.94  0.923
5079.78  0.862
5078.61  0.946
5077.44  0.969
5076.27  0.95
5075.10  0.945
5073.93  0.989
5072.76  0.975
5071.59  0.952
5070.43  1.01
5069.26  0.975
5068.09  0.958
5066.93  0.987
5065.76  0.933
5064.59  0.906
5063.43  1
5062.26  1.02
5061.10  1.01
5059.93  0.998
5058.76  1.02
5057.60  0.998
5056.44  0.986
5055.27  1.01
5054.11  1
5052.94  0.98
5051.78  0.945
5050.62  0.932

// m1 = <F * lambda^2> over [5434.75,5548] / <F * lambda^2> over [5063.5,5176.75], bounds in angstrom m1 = 1.16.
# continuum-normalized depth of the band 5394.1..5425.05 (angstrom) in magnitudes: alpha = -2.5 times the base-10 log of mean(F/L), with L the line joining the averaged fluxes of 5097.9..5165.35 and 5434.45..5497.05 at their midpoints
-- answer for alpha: 0.02 mag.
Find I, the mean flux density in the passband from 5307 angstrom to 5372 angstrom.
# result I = 0.961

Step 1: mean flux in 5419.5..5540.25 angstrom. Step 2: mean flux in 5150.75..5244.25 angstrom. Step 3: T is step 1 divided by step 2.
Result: 1.1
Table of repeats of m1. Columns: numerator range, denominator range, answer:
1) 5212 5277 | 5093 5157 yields 1.03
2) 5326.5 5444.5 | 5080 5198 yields 1.13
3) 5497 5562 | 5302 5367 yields 1.06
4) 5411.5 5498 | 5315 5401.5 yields 1.04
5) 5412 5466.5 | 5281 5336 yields 1.04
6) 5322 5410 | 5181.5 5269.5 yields 1.08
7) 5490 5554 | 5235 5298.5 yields 1.10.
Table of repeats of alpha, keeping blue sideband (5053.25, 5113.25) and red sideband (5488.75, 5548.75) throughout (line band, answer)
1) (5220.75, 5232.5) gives 0.027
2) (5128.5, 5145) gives 0.025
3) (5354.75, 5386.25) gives -0.011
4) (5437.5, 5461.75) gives -0.010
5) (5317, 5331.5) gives 0.030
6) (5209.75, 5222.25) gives -0.006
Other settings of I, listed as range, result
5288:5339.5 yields 0.97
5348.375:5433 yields 0.956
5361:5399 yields 0.953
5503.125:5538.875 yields 0.947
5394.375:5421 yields 0.936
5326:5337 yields 0.925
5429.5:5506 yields 0.952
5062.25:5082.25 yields 0.957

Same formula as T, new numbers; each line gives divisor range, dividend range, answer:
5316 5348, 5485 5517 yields 1.00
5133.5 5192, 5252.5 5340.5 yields 1.08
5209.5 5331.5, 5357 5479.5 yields 1.00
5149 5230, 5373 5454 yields 1.07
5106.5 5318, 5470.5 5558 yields 1.02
